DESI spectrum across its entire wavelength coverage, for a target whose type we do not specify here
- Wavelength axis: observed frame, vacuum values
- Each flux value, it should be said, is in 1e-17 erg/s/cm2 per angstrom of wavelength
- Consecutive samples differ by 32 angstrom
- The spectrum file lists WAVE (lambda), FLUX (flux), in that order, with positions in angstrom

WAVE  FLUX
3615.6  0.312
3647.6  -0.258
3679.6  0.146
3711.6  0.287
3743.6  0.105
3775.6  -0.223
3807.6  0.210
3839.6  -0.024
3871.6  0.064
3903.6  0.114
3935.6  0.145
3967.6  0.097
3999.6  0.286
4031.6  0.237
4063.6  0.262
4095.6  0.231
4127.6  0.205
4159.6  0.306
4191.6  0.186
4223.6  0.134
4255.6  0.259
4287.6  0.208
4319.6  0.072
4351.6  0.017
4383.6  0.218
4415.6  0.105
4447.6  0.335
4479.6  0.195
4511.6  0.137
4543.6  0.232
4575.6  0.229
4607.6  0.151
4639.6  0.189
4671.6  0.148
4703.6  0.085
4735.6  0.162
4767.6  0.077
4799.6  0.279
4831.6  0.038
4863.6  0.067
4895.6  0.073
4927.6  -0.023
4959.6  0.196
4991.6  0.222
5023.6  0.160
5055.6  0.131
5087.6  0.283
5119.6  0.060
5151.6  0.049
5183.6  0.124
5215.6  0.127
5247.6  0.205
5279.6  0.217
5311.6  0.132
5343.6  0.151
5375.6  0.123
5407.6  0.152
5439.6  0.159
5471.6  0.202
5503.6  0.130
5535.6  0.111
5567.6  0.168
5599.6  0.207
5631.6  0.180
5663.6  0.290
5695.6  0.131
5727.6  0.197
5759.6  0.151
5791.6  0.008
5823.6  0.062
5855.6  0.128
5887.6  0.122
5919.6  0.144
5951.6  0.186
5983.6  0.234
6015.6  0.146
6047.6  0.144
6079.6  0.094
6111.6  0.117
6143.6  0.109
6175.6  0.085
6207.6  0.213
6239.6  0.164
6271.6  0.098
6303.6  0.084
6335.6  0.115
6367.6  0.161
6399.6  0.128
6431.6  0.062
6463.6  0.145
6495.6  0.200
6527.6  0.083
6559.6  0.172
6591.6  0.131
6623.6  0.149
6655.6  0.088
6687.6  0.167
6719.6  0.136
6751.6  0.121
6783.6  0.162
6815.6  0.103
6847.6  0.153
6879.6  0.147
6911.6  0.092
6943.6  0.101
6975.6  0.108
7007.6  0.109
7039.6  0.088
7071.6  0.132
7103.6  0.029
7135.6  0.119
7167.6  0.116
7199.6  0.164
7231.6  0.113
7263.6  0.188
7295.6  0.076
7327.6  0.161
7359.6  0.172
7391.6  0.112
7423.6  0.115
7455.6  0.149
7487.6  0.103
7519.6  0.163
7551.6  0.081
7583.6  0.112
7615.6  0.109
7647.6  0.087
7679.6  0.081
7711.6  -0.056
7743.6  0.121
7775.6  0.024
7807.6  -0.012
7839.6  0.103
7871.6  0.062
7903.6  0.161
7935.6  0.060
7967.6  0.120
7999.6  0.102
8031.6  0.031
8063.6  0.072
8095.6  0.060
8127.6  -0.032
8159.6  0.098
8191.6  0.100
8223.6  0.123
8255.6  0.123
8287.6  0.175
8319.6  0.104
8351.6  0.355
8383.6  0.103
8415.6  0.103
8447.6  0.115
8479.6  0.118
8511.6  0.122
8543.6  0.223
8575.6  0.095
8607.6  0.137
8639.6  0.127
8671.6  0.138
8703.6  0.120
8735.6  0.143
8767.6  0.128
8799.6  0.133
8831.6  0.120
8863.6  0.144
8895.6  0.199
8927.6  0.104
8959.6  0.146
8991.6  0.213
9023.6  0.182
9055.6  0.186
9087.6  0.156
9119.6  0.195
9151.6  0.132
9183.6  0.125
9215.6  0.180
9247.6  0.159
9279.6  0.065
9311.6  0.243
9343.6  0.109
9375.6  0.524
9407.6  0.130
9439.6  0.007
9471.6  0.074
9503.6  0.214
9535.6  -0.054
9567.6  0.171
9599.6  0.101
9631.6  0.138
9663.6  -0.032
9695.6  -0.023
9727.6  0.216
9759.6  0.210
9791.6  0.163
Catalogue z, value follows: 1.24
